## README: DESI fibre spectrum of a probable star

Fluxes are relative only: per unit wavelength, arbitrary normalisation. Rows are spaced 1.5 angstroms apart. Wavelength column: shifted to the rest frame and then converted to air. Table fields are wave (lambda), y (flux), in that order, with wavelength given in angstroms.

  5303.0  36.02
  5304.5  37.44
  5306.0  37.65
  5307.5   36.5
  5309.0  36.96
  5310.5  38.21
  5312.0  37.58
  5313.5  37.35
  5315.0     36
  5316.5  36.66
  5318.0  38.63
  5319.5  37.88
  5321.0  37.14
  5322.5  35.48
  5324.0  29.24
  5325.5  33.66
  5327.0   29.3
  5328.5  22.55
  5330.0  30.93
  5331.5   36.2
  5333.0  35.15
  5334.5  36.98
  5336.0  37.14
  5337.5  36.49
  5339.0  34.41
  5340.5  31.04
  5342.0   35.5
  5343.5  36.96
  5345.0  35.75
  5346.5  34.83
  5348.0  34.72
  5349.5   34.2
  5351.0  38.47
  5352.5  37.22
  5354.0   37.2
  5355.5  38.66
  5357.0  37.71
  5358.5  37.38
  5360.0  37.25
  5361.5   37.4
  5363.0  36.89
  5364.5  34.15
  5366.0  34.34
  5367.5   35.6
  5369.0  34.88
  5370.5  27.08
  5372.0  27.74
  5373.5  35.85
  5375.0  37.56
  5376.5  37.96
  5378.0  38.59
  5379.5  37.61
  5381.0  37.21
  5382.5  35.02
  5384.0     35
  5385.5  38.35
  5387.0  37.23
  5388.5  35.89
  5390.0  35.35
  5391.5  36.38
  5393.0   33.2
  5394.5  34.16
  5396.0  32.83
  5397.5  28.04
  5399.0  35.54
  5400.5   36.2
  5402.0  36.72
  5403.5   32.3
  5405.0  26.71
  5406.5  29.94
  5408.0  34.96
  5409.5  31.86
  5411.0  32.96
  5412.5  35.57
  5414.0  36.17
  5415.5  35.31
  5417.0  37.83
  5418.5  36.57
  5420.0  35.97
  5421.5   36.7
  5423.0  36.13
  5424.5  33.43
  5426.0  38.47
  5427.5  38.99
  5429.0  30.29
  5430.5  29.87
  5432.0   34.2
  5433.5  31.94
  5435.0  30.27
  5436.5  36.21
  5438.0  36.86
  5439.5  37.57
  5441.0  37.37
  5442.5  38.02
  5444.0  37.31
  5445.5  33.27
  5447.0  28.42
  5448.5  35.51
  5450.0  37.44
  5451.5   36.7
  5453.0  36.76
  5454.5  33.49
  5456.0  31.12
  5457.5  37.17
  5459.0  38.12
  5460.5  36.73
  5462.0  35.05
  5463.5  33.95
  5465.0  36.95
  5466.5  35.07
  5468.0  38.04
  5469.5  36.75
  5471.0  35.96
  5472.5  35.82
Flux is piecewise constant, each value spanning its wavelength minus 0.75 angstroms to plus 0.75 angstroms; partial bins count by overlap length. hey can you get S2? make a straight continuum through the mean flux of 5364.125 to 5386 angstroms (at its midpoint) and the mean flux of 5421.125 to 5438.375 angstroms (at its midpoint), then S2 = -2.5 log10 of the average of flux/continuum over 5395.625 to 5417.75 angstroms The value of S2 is 0.04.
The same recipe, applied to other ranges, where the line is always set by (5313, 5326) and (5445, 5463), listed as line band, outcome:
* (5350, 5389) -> -0.02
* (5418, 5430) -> -0.02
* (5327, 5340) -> 0.07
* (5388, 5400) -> 0.04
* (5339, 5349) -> 0.03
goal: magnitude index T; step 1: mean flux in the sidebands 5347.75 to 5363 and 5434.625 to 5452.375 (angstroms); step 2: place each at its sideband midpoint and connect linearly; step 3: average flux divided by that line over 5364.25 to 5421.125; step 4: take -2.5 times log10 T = 0.055 mag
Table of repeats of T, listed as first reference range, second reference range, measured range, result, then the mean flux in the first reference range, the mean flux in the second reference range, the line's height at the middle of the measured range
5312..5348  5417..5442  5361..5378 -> 0.01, 34.6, 35.2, 34.9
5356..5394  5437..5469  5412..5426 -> -0.01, 35.7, 35.8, 35.7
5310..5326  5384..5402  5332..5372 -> 0.00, 36.2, 34.9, 35.6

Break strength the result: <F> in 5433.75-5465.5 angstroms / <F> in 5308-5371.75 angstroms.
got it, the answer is 1.00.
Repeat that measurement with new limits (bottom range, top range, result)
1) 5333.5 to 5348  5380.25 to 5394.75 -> 1.01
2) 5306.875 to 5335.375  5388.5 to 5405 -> 0.97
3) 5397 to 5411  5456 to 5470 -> 1.11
